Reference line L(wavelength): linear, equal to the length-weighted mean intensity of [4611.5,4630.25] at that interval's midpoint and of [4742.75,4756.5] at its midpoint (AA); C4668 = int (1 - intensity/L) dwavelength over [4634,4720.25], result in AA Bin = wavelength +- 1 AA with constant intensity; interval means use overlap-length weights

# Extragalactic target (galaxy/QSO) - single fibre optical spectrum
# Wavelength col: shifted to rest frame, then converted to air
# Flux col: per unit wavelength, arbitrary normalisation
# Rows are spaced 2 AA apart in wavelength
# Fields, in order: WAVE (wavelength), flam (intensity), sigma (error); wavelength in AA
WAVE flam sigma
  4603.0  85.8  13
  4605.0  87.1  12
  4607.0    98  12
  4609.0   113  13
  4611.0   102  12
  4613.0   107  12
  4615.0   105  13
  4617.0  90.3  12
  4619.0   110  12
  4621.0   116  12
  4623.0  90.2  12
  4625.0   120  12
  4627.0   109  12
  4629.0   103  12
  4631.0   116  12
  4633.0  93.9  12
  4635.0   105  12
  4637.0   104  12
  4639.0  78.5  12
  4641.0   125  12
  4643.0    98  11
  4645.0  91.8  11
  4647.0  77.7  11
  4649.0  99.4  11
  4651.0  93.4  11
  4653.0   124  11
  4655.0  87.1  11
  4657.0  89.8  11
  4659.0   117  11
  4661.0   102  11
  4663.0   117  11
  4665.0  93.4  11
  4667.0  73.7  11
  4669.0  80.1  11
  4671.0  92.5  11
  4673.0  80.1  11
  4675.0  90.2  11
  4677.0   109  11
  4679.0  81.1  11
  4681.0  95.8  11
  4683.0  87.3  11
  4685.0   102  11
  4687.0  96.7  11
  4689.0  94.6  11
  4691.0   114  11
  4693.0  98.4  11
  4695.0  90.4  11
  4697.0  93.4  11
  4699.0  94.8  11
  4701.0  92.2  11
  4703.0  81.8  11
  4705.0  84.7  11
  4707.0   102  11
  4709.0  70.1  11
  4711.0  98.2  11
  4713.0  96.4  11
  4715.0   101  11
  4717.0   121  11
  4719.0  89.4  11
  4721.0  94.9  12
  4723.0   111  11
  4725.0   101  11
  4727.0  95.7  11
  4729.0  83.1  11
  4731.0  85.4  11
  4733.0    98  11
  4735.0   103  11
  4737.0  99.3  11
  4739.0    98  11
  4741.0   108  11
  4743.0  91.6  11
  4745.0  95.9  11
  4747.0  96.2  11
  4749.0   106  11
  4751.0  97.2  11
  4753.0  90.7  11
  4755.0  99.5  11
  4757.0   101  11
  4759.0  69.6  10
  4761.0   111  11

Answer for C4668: 5.30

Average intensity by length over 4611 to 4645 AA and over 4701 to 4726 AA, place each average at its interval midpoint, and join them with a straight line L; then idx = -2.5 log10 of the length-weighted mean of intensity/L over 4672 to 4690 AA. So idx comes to 0.07 mag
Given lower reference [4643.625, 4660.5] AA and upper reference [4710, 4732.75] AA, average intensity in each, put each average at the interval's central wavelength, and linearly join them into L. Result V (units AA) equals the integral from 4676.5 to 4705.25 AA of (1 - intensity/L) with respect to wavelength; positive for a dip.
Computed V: 1.0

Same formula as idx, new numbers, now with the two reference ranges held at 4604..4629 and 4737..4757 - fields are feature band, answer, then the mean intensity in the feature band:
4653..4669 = 0.05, 97.8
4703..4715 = 0.11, 90.5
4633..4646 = 0.03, 99.9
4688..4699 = 0.03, 97.9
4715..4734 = 0.02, 97.9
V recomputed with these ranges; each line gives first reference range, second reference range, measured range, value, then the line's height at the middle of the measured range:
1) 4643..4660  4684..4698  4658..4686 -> 1.0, 98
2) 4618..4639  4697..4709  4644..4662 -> 0.4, 100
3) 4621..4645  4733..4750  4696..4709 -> 1.5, 101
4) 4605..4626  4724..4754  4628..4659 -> 0.9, 103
